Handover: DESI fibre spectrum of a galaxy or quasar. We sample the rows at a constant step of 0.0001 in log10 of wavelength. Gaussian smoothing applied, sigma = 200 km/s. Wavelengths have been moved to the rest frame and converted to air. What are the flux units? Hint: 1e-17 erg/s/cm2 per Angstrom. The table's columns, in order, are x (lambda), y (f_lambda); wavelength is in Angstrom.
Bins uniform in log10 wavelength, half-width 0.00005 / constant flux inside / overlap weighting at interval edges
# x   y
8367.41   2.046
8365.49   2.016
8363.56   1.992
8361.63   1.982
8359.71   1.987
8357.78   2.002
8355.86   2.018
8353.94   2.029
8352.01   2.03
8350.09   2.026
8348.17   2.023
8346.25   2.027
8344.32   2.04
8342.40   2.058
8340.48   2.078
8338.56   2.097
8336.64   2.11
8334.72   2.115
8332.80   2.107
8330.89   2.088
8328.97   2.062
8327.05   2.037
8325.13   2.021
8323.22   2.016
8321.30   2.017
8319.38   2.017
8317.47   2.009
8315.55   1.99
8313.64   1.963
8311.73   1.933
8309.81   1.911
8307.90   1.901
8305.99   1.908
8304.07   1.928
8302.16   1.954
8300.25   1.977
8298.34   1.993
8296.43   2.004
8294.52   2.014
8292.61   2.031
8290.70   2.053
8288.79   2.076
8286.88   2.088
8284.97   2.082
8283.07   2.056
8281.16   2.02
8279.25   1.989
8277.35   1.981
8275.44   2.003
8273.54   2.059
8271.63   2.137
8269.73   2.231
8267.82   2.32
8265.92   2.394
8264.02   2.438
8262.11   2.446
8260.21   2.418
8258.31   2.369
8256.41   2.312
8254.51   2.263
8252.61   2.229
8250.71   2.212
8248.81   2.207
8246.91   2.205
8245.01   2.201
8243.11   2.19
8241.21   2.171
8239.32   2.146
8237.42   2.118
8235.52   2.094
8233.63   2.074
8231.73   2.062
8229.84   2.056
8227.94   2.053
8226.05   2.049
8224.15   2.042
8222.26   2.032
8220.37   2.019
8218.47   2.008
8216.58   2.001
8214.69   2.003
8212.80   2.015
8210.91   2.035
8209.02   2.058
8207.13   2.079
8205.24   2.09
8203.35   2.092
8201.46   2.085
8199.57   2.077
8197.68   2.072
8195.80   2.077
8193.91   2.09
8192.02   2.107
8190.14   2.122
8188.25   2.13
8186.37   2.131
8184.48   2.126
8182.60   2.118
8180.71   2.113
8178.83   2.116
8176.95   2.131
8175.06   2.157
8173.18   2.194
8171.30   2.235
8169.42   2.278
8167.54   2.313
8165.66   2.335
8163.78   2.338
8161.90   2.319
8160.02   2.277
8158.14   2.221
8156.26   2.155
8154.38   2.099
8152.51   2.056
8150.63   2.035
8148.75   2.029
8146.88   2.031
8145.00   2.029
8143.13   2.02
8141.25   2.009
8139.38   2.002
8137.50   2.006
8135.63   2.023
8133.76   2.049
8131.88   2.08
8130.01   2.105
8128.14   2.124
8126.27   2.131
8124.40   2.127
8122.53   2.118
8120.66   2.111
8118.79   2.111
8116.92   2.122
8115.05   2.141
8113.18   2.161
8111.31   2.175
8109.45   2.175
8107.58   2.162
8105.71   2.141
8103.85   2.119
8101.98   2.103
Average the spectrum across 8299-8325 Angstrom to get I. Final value 1.97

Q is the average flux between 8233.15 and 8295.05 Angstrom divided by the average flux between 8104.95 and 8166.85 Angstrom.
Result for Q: 1.02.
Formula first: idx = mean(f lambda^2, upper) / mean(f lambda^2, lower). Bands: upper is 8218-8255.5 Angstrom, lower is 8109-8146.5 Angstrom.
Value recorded 1.0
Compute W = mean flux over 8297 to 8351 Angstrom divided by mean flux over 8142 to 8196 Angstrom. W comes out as 0.94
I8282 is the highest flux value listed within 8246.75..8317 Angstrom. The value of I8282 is 2.446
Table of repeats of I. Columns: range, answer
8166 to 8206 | 2.14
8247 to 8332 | 2.1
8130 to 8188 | 2.13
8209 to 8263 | 2.14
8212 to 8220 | 2.01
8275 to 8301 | 2.03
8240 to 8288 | 2.2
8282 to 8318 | 1.99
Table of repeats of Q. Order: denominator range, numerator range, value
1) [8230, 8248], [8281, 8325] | 0.93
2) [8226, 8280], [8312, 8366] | 0.93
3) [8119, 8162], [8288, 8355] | 0.97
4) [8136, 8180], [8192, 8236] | 0.96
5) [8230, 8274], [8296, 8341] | 0.90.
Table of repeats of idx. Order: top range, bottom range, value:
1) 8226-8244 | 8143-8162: 1.02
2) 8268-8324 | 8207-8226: 1.01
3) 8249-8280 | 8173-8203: 1.08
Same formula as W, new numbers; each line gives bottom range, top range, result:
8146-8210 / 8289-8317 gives 0.92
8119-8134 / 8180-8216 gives 0.99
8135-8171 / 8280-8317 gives 0.93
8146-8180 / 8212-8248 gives 0.95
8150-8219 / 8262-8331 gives 0.96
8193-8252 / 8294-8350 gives 0.96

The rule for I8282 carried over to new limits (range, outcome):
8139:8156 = 2.099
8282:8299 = 2.088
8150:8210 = 2.338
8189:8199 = 2.122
